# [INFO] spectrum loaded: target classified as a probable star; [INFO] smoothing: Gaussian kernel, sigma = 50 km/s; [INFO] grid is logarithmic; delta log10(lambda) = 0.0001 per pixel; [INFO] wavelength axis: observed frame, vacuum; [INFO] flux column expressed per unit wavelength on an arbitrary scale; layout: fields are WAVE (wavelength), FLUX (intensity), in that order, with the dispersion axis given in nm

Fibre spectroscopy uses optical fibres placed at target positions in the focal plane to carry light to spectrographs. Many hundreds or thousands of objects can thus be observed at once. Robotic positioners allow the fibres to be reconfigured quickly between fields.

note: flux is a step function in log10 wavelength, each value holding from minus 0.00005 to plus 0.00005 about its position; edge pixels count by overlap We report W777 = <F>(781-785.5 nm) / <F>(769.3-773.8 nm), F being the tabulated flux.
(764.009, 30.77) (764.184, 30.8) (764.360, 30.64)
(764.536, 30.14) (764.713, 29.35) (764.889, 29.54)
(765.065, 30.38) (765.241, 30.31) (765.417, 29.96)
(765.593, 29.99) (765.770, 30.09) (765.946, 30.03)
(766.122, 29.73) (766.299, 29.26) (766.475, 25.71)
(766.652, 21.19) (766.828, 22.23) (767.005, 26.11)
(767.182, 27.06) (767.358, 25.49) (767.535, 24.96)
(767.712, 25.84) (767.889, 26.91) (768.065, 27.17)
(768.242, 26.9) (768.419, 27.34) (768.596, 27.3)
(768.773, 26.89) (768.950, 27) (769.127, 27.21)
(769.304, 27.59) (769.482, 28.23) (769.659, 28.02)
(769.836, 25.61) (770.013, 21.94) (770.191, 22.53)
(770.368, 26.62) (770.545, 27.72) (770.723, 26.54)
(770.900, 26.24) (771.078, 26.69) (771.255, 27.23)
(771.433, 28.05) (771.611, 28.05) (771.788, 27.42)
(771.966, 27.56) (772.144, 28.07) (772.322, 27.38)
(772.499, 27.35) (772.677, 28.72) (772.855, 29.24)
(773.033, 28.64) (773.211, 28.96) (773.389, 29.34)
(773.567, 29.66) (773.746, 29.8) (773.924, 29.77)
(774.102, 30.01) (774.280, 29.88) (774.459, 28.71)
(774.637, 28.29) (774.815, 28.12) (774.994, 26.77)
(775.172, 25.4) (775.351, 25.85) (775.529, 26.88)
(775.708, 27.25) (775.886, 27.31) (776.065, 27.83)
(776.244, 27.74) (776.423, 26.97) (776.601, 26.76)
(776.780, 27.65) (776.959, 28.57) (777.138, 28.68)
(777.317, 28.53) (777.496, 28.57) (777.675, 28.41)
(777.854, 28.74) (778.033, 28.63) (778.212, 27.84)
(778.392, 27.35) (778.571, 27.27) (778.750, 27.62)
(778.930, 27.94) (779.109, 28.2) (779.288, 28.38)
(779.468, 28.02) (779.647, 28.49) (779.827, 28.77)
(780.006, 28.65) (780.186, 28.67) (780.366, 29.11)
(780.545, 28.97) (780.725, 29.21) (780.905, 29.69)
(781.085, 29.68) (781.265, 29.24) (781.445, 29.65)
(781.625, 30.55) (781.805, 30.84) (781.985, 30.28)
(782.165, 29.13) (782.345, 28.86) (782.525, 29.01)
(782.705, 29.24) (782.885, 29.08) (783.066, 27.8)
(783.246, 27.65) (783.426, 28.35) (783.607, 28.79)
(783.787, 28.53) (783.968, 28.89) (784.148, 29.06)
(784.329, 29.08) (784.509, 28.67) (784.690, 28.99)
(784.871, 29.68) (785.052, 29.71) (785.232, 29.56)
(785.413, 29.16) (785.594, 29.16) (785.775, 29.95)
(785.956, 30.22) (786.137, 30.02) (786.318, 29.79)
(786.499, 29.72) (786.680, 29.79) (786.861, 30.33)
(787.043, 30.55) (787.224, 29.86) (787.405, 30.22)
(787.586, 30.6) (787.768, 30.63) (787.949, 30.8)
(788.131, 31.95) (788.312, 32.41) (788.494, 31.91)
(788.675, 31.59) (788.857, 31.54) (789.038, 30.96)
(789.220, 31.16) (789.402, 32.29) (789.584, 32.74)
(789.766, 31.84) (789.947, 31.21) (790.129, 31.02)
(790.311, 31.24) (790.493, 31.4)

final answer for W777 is 1.06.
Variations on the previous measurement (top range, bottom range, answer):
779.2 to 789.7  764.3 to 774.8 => 1.07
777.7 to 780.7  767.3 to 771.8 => 1.06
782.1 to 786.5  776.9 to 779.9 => 1.03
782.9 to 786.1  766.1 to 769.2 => 1.10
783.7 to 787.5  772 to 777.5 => 1.05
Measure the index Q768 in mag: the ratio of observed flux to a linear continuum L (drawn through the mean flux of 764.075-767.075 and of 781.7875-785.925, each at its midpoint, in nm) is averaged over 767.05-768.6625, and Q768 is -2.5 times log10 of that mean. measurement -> 0.08 mag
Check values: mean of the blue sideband 28.6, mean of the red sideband 29.1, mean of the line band 26.5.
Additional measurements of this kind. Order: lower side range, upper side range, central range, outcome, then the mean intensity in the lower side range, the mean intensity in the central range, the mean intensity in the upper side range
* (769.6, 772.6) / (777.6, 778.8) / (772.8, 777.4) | -0.03 mag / 26.6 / 28.2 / 28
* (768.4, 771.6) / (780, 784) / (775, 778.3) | 0.01 mag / 26.6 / 27.6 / 29.1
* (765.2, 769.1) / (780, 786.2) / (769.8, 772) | 0.05 mag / 27.1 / 26.3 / 29.2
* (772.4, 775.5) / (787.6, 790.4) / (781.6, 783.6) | 0.04 mag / 28.5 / 29.1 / 31.5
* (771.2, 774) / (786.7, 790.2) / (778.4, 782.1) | 0.03 mag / 28.5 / 28.9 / 31.2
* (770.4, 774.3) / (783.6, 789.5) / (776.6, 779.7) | 0.03 mag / 28.2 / 28.1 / 30.2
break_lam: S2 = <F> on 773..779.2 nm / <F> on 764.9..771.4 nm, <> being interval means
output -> 1.0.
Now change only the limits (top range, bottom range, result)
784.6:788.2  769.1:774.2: 1.09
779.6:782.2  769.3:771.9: 1.11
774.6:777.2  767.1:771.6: 1.03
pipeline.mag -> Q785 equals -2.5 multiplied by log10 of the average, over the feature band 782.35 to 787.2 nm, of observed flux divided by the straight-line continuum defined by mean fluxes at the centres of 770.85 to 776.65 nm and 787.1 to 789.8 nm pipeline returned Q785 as 0.05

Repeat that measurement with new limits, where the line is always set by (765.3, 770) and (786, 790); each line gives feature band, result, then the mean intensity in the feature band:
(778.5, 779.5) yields 0.050 mag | 27.9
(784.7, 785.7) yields 0.037 mag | 29.4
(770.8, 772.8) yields 0.010 mag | 27.6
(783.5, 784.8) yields 0.051 mag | 28.9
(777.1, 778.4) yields 0.023 mag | 28.4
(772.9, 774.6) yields -0.044 mag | 29.4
